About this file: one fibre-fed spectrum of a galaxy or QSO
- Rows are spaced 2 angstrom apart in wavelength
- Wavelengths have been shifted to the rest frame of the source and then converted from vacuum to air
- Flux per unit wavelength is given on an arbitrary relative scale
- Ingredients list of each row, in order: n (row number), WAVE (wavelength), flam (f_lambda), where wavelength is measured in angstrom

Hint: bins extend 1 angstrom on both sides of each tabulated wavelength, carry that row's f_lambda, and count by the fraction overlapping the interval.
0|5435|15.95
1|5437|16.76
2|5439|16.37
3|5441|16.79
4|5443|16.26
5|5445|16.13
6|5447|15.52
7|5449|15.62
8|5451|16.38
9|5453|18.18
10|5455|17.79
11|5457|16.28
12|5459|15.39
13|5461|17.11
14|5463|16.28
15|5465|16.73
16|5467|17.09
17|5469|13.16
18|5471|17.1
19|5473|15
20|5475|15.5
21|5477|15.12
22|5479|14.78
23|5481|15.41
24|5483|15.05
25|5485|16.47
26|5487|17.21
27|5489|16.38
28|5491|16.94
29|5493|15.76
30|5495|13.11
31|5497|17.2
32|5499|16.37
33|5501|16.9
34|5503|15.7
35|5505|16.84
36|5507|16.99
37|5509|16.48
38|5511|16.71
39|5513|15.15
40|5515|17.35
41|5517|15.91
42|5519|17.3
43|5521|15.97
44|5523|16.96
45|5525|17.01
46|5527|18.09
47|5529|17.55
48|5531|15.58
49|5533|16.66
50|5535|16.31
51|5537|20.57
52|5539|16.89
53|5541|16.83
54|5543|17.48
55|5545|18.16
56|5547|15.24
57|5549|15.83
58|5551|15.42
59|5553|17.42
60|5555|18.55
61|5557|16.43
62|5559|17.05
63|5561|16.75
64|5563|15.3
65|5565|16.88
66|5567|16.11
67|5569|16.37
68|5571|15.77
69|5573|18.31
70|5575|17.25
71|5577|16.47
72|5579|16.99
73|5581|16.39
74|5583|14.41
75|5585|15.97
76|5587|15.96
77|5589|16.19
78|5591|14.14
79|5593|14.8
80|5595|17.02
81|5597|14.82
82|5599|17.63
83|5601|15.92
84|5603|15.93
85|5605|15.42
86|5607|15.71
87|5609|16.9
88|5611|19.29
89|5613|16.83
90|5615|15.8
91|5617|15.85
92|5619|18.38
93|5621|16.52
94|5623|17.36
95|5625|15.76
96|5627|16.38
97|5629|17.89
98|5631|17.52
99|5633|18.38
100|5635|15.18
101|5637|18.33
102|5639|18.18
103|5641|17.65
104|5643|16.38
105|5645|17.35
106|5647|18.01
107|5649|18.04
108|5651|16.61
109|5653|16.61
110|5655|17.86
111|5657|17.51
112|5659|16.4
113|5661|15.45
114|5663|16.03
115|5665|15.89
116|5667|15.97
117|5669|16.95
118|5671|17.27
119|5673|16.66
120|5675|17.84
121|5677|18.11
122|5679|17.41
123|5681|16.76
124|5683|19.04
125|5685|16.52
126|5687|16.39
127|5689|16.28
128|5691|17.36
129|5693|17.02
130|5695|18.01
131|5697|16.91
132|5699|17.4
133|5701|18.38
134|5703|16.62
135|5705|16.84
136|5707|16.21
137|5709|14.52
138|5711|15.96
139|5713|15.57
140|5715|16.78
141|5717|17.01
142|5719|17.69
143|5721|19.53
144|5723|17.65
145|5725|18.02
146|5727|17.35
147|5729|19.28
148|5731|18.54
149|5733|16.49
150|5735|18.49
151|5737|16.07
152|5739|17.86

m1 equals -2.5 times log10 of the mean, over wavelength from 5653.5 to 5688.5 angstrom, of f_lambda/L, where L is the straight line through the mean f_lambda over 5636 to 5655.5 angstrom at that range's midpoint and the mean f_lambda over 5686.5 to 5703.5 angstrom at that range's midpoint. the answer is 0.03 mag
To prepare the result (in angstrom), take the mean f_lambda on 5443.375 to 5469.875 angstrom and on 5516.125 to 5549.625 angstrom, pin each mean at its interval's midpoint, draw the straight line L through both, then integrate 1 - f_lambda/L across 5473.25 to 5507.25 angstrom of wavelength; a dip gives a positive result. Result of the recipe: 1.35 angstrom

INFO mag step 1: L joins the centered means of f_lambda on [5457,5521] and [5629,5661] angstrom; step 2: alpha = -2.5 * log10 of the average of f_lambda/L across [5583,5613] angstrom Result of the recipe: 0.06 mag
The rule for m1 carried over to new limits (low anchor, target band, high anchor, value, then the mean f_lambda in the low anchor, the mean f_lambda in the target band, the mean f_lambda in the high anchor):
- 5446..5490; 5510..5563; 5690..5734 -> -0.03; 16.1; 16.9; 17.2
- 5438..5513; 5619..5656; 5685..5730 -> -0.03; 16.2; 17.3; 17.1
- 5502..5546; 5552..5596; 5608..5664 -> 0.04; 16.9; 16.4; 17.1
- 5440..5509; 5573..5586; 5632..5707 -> 0.02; 16.1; 16.4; 17.1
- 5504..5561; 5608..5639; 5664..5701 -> -0.01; 16.9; 17.1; 17.1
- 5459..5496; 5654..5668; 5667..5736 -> 0.03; 15.8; 16.4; 17.2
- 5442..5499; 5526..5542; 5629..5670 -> -0.06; 16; 17.3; 17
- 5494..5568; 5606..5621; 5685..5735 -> 0.00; 16.7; 16.9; 17.2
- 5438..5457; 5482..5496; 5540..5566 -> 0.05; 16.5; 15.8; 16.7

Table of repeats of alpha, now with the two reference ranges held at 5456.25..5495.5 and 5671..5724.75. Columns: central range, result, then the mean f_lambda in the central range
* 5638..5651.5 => -0.04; 17.5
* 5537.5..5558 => -0.04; 16.9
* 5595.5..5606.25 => 0.04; 16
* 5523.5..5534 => -0.06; 17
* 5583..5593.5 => 0.08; 15.3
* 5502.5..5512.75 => -0.03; 16.5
